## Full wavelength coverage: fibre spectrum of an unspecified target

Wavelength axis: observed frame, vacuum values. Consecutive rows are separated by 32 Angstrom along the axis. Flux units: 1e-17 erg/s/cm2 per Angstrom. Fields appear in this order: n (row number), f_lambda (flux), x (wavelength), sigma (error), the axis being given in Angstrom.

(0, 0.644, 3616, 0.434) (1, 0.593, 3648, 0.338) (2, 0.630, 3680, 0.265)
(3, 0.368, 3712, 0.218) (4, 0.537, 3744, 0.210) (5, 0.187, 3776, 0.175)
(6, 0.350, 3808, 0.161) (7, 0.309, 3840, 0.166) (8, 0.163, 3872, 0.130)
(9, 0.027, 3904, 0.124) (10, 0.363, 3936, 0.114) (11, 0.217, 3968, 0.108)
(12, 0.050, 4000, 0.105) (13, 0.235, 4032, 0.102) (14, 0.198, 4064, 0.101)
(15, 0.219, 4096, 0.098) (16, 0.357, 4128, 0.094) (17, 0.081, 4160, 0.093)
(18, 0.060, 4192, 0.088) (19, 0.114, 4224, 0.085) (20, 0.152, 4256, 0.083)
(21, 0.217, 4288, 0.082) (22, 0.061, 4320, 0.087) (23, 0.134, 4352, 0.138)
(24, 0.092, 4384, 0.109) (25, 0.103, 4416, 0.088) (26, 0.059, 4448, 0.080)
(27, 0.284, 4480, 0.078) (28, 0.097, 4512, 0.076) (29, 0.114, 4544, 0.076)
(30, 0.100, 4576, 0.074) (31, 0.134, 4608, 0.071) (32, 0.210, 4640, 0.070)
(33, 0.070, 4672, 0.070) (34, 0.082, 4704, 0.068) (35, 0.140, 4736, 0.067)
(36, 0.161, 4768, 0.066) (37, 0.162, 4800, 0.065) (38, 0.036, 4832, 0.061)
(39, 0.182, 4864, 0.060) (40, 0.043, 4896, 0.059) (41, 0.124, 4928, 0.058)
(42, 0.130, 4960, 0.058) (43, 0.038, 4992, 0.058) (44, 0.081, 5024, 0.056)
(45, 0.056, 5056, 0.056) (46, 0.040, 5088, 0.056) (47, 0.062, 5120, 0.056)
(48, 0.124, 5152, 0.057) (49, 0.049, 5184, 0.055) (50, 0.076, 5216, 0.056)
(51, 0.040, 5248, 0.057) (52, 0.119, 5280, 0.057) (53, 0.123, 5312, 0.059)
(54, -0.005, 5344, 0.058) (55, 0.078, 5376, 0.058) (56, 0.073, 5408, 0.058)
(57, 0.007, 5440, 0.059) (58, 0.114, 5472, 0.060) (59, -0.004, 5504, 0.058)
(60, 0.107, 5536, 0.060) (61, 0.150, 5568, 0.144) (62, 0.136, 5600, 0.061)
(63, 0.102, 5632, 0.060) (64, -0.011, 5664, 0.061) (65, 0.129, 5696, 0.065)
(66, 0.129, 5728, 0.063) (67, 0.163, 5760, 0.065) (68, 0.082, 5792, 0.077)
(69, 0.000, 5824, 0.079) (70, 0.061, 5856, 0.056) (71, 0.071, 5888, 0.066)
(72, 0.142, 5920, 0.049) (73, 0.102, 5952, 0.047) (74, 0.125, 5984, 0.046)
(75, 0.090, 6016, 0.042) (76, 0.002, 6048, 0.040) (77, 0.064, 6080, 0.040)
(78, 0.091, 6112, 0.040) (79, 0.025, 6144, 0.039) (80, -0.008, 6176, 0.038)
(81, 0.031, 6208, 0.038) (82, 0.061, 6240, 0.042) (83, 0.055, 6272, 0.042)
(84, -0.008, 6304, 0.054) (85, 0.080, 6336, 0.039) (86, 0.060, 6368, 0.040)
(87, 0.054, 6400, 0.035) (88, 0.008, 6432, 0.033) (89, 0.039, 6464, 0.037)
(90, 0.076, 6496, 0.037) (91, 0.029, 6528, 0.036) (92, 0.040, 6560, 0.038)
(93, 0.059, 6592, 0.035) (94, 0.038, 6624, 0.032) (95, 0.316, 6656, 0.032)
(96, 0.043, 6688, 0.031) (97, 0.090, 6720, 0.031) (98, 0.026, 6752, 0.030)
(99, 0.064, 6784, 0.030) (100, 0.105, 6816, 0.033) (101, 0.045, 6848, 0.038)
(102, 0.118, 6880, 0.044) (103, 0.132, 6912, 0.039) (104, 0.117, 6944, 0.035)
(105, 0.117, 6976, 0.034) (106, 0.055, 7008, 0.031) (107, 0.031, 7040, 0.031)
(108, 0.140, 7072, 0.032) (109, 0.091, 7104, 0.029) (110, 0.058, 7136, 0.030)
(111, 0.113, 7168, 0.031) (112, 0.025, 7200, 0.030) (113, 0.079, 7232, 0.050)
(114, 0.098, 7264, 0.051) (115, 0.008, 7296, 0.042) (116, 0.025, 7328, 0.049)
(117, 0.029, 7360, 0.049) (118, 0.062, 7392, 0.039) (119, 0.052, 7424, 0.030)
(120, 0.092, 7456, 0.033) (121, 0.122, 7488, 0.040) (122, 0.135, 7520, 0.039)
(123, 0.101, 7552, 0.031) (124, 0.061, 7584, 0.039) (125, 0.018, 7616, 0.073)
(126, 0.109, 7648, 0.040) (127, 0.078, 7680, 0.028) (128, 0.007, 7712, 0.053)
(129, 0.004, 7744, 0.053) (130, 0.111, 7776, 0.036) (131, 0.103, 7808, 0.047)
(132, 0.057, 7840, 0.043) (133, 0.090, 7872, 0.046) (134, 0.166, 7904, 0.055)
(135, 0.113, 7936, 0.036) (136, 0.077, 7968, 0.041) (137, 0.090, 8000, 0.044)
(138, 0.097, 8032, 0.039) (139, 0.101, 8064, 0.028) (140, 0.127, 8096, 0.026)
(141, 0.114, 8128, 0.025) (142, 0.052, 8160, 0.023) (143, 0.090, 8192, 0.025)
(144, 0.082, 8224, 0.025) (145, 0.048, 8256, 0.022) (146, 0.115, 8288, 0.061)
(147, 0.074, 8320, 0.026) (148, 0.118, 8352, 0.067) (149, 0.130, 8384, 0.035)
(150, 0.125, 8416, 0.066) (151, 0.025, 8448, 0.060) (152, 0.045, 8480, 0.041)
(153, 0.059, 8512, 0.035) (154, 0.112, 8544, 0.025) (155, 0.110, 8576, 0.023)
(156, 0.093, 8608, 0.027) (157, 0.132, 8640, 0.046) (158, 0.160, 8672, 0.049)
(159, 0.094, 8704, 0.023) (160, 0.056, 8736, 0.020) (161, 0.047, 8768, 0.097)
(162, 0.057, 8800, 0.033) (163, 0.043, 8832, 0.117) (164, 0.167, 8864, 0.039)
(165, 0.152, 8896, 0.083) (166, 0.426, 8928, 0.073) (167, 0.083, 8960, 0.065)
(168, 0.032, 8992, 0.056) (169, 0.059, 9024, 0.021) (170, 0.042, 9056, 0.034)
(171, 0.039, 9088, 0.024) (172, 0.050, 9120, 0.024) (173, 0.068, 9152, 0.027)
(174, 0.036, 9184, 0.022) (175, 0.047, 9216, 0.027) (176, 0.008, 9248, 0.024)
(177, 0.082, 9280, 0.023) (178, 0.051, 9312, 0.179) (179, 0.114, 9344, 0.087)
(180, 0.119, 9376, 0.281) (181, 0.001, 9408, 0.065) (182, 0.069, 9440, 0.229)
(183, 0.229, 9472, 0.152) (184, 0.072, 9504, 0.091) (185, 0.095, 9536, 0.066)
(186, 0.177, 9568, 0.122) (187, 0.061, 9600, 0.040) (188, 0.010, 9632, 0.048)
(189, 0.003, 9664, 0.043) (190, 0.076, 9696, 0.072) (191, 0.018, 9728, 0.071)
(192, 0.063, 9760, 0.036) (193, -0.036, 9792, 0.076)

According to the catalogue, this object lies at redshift 0.784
